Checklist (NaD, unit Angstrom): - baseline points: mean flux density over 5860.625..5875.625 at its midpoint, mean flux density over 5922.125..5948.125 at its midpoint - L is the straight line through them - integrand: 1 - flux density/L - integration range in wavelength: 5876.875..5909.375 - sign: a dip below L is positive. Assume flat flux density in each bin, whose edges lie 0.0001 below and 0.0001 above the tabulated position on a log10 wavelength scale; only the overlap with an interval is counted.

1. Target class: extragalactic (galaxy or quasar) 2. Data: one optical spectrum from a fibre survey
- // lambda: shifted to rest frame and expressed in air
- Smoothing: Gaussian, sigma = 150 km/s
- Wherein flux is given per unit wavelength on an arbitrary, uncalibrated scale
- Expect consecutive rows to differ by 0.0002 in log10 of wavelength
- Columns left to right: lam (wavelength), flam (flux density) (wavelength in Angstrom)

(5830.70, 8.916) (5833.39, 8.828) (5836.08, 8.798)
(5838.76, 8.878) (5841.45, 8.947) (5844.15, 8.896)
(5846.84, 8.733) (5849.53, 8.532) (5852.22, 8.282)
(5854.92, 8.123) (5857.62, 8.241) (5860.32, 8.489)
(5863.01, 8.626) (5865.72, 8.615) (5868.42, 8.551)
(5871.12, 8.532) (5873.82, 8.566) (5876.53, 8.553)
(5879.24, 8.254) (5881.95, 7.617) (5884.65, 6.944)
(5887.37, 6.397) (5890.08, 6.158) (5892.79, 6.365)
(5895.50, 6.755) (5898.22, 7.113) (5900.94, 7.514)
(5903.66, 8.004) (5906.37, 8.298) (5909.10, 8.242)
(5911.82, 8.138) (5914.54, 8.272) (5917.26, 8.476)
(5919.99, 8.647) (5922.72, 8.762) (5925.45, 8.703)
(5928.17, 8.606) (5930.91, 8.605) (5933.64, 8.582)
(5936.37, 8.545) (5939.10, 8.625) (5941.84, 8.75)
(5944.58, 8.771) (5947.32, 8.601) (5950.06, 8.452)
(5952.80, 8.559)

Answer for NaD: 4.9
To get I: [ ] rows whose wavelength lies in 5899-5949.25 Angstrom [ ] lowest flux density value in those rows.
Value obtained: 7.514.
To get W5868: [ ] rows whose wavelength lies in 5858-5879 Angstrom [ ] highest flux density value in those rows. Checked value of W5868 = 8.626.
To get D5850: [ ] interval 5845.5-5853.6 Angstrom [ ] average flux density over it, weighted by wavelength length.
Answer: 8.52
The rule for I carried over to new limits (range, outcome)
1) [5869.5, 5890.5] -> 6.158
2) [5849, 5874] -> 8.123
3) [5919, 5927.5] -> 8.647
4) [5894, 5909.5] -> 6.755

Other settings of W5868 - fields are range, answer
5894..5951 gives 8.771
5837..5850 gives 8.947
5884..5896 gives 6.944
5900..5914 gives 8.298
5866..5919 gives 8.566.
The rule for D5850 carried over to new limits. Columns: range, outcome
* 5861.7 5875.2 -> 8.58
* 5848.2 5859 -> 8.29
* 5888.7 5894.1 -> 6.27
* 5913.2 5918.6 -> 8.38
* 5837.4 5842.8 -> 8.92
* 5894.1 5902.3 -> 7.12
